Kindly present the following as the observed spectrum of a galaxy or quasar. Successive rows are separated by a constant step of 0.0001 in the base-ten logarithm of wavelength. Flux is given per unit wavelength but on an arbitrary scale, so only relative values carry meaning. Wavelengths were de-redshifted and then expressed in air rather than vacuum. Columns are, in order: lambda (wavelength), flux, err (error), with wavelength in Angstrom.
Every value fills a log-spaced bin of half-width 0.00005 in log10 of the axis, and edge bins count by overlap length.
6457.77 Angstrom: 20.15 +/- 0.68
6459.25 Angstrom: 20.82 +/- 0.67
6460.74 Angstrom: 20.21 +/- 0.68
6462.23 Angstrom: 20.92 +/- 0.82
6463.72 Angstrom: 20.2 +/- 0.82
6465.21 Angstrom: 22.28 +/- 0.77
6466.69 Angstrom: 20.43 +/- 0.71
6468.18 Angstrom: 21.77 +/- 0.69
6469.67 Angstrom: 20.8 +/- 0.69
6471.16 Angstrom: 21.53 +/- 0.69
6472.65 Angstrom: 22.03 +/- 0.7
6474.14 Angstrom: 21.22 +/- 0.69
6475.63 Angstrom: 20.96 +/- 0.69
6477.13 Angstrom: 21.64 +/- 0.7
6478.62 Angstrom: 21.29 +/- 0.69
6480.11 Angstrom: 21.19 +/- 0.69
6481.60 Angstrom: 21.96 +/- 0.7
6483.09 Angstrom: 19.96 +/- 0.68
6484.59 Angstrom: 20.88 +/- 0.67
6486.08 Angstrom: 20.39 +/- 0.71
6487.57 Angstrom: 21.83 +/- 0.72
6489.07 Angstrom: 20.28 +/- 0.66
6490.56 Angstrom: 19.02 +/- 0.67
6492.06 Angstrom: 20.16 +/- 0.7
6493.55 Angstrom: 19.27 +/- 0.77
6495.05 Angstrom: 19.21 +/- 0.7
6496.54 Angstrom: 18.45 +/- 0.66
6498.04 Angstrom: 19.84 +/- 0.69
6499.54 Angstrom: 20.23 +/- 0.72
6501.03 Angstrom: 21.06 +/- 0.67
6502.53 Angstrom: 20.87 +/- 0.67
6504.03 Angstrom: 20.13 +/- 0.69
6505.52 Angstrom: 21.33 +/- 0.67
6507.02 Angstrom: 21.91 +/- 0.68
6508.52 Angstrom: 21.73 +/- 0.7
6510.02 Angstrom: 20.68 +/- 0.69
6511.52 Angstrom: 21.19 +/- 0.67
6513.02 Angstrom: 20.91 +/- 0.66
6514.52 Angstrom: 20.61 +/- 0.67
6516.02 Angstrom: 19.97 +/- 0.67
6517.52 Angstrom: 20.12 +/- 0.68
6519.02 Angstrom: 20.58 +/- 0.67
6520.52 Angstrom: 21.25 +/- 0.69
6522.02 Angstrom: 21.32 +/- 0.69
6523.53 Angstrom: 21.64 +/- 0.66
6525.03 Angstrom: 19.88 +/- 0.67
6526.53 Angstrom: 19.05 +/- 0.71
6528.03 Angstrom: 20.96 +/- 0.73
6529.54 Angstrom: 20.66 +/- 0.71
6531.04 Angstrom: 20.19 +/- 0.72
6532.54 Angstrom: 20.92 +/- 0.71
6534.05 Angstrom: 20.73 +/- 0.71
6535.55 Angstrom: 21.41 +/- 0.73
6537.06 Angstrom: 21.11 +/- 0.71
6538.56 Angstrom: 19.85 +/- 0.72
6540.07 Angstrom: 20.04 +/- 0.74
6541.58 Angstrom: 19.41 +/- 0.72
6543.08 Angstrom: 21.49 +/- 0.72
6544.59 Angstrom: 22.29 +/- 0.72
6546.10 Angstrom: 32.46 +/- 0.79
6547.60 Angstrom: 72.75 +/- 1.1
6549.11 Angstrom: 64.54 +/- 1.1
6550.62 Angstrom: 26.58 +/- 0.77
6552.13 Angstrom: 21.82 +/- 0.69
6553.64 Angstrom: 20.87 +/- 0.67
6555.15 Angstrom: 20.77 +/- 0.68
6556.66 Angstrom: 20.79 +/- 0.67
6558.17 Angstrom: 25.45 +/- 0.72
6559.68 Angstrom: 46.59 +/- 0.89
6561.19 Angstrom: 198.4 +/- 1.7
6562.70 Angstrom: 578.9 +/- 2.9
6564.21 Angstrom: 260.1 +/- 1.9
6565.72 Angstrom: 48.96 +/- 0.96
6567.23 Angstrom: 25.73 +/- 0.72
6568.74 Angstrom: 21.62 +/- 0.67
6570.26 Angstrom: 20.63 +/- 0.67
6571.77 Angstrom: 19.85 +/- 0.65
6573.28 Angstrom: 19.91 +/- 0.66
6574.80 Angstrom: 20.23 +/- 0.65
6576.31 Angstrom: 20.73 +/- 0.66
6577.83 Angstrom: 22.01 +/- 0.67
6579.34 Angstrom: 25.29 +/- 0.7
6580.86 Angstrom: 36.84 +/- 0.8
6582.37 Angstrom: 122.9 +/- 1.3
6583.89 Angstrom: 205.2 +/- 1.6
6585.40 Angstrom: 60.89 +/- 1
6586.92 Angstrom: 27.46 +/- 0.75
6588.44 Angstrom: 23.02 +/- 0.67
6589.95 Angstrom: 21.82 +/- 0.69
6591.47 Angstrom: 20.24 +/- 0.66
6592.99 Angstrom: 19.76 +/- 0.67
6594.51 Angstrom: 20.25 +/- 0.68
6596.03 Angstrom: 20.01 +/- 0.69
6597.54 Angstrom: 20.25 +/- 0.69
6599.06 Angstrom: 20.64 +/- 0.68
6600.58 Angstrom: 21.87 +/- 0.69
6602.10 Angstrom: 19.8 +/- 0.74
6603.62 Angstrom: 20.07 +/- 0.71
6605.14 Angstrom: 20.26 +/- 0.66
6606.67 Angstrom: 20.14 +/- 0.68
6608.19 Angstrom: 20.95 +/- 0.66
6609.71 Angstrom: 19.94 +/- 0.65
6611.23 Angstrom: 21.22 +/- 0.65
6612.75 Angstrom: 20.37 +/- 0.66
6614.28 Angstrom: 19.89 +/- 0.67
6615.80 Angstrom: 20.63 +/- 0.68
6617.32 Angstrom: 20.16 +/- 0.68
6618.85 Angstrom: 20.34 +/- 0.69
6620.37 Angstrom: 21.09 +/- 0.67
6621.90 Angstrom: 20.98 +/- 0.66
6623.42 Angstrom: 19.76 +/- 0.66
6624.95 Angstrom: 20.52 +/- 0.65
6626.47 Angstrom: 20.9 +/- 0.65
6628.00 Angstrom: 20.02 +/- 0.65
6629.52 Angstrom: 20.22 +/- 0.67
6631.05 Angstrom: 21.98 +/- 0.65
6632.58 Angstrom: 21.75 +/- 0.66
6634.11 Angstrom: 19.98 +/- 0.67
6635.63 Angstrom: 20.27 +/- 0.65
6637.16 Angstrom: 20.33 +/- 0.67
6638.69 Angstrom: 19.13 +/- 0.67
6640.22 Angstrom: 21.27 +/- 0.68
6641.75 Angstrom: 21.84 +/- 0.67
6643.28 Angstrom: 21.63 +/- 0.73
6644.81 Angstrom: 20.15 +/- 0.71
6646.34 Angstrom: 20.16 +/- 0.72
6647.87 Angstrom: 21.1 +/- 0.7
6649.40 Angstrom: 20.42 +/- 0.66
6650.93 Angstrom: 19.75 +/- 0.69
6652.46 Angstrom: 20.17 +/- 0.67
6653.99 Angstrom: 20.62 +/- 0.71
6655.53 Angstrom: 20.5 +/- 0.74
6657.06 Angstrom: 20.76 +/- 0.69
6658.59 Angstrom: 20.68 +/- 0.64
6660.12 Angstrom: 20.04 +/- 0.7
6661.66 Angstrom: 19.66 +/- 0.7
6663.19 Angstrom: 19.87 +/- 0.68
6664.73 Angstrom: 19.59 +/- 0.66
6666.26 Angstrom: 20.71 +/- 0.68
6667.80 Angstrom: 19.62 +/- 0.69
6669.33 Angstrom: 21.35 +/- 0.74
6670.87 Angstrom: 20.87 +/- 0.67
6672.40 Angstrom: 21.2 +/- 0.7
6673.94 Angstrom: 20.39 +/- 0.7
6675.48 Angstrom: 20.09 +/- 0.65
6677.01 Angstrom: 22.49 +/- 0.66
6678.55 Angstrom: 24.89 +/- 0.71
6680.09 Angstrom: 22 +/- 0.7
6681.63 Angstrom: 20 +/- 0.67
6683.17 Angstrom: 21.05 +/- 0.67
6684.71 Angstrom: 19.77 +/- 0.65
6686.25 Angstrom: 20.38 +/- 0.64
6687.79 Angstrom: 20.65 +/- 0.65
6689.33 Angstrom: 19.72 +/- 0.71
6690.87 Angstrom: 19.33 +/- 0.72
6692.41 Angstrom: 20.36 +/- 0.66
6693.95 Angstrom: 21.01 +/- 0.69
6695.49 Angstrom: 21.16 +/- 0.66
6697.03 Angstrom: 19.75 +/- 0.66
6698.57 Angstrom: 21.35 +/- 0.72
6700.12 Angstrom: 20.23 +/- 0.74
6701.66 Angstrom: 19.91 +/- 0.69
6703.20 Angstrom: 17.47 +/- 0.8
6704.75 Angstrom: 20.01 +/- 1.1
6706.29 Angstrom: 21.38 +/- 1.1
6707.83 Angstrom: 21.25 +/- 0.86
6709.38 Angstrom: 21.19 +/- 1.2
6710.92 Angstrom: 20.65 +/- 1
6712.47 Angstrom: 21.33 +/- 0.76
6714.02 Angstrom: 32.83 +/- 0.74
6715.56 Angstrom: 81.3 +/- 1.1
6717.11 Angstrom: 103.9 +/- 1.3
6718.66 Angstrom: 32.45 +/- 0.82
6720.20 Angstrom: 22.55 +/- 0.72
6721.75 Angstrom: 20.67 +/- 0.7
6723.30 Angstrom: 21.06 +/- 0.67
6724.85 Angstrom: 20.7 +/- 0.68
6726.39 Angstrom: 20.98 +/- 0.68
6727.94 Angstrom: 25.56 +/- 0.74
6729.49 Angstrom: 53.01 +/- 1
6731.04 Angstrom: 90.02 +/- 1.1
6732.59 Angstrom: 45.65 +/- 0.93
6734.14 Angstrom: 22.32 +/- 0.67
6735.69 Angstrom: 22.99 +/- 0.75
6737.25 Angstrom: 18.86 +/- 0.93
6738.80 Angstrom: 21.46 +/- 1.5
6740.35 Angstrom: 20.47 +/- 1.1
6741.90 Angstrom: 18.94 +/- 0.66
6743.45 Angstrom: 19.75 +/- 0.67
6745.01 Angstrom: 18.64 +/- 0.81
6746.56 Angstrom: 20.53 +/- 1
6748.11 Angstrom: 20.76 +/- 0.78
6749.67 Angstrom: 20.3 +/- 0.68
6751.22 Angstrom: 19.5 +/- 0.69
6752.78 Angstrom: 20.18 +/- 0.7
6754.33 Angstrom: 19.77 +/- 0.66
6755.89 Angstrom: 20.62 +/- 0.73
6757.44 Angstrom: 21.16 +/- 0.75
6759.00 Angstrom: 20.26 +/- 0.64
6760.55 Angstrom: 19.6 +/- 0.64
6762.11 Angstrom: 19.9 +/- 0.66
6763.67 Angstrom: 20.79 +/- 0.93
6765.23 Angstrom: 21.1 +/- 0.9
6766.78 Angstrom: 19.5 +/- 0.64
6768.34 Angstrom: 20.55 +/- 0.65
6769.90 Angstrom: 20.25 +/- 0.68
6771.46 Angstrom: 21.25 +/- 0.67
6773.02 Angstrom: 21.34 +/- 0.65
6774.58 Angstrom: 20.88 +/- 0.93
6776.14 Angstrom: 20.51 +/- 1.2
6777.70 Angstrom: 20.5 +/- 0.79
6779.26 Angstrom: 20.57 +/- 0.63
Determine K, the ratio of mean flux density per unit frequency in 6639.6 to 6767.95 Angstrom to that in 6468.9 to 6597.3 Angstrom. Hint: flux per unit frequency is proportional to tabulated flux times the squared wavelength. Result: 0.7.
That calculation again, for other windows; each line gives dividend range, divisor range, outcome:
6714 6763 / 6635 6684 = 1.47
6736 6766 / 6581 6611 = 0.56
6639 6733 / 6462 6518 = 1.31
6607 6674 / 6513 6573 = 0.42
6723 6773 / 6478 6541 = 1.28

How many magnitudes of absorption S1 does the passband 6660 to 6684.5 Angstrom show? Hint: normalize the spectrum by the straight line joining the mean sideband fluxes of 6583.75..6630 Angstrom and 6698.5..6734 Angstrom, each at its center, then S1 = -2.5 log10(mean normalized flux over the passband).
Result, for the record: 0.41 mag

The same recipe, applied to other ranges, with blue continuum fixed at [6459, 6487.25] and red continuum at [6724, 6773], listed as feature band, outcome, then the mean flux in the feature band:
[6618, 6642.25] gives 0.12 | 20.6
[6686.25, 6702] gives 0.17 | 20.4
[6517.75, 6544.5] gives 0.06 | 20.6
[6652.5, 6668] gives 0.16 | 20.2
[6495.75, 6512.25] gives 0.04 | 20.7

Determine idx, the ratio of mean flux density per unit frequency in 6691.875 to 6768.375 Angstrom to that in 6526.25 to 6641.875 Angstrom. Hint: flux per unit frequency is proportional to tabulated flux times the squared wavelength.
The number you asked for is 0.69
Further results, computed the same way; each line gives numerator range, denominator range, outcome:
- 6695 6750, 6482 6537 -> 1.51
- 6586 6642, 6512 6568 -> 0.41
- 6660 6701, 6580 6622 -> 0.64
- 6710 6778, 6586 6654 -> 1.36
